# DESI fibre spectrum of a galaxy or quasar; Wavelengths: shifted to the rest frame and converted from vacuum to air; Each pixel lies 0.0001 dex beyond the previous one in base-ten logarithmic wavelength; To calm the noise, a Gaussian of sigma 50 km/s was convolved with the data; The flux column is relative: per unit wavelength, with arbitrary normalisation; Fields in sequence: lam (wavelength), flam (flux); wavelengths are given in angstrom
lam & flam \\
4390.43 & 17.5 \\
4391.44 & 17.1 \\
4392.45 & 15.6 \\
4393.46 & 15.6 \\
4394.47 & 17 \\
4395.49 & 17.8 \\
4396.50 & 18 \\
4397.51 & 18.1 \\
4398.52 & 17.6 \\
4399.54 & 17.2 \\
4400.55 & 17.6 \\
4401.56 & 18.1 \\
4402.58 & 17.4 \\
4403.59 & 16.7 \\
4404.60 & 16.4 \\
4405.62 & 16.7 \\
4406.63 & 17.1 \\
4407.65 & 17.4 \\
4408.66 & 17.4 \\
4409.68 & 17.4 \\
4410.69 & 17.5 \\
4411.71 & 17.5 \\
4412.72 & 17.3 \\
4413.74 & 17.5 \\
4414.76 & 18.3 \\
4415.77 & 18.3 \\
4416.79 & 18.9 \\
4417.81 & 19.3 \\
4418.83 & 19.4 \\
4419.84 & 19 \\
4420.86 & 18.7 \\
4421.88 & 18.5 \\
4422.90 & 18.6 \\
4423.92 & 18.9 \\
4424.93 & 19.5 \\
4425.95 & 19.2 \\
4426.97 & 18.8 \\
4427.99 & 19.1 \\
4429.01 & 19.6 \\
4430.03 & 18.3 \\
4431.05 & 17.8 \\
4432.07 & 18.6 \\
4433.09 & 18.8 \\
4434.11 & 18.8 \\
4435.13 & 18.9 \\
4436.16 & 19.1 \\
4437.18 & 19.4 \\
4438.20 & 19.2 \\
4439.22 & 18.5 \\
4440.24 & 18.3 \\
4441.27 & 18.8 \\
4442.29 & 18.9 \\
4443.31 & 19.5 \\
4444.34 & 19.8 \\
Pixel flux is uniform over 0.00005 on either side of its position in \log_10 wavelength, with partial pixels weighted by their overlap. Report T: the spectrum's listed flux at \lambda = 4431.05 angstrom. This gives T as 17.8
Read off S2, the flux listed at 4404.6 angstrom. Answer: 16.4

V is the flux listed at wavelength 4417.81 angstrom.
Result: 19.3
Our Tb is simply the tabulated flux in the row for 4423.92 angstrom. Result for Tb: 18.9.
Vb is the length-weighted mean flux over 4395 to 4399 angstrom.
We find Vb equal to 17.9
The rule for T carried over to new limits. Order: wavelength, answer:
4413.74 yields 17.5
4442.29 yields 18.9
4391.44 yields 17.1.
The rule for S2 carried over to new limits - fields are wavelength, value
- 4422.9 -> 18.6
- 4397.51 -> 18.1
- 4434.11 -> 18.8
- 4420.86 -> 18.7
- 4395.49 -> 17.8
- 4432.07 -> 18.6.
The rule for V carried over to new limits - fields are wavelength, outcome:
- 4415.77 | 18.3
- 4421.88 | 18.5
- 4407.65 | 17.4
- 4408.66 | 17.4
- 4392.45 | 15.6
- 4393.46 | 15.6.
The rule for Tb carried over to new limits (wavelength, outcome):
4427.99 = 19.1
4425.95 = 19.2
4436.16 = 19.1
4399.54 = 17.2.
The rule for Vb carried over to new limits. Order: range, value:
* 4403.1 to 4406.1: 16.6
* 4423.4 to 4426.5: 19.2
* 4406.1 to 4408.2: 17.3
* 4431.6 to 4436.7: 18.8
